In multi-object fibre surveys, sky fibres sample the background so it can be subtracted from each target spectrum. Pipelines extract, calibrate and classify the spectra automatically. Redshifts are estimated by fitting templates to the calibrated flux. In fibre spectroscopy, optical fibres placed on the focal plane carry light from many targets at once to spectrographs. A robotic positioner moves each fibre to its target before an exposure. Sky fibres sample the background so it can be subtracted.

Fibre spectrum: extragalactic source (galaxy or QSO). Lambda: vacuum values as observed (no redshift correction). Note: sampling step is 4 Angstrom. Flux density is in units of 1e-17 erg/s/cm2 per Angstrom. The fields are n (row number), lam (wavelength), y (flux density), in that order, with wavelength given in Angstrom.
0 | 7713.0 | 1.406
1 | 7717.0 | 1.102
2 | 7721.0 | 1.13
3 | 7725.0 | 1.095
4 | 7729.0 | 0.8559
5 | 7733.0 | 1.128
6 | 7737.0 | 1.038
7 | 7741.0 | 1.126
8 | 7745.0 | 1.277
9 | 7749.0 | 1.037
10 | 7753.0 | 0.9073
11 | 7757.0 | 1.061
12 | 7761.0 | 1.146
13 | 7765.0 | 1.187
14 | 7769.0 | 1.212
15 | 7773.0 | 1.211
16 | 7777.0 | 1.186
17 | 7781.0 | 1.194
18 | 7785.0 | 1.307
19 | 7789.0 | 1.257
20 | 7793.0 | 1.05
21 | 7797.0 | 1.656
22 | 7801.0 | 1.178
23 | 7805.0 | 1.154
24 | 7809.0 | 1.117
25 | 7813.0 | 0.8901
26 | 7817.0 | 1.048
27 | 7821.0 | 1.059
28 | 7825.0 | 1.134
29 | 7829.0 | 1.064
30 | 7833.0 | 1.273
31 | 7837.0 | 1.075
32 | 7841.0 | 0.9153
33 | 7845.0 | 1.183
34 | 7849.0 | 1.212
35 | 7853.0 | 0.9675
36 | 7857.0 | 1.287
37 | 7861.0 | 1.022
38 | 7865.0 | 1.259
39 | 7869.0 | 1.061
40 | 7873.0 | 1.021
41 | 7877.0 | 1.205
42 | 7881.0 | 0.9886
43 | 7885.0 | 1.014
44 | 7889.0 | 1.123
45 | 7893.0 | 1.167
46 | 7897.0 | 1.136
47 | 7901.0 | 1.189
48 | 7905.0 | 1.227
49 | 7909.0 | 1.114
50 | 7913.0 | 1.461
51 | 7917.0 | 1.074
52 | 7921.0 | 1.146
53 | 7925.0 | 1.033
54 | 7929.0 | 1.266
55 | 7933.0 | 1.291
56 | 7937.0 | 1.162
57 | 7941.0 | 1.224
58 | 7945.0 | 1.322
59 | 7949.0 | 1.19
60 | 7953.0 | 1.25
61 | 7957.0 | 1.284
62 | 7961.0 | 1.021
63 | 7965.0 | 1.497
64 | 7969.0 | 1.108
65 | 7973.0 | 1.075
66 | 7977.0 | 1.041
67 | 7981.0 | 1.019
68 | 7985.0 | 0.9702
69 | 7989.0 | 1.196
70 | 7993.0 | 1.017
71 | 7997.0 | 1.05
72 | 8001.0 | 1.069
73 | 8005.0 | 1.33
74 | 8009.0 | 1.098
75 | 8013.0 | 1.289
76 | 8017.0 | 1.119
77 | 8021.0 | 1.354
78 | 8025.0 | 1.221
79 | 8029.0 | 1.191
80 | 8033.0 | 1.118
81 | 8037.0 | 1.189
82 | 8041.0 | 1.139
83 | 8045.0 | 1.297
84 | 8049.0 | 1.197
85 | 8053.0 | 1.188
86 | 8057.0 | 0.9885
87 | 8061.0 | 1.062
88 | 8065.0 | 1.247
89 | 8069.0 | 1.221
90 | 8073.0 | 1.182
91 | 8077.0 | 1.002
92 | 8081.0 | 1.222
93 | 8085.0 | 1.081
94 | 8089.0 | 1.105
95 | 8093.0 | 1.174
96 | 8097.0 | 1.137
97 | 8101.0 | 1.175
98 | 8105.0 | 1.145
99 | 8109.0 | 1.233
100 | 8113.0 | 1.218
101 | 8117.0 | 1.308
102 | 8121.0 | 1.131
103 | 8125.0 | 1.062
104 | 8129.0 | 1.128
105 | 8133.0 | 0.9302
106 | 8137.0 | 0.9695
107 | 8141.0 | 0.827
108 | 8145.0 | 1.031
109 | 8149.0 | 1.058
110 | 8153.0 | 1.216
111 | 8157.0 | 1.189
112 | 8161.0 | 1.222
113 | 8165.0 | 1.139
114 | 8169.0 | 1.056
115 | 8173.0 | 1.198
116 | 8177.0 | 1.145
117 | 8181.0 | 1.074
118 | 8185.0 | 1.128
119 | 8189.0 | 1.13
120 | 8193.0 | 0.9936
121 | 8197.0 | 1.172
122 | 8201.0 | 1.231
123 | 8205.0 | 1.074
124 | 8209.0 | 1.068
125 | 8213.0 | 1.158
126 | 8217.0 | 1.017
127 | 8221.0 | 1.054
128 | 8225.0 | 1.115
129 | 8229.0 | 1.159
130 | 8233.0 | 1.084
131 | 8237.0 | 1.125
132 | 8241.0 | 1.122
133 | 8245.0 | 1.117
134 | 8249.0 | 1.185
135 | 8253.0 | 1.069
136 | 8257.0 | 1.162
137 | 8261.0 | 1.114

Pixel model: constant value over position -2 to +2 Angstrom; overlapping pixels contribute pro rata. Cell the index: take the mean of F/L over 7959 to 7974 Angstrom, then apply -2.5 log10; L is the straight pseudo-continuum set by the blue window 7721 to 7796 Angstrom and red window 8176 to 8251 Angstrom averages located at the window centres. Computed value -0.05 mag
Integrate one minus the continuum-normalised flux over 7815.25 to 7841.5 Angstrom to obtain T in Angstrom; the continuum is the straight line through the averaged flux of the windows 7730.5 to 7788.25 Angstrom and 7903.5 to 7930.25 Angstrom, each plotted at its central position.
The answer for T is 1.6 Angstrom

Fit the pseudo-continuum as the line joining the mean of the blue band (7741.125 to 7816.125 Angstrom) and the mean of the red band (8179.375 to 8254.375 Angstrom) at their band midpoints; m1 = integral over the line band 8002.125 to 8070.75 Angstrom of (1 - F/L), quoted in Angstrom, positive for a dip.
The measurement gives -3.4 Angstrom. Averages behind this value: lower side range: 1.17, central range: 1.19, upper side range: 1.11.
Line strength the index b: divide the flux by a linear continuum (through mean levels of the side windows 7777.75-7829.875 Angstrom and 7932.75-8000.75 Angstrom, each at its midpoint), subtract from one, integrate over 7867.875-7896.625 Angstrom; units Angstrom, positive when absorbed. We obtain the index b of 1.8 Angstrom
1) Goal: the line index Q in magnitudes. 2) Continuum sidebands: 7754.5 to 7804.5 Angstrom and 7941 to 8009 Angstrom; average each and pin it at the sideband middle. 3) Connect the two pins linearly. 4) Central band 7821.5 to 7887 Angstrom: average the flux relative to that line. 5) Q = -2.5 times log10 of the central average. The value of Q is 0.083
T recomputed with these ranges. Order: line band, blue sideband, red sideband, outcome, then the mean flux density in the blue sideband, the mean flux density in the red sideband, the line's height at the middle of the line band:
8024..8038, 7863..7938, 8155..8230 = -0.4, 1.15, 1.12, 1.14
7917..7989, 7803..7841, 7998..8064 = -1.7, 1.08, 1.18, 1.14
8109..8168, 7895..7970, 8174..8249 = 1.7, 1.21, 1.11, 1.14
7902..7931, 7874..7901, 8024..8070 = -1.8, 1.11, 1.17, 1.12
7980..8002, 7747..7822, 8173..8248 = 1.5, 1.15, 1.11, 1.13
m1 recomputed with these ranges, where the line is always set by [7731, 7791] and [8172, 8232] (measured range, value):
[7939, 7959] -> -2.1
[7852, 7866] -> 0.1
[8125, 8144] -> 2.4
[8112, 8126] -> -0.8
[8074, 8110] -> -0.6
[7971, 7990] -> 1.3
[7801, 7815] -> 0.9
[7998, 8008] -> -0.4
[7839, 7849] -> 0.5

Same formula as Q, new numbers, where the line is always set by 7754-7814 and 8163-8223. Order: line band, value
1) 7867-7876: 0.11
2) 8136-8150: 0.16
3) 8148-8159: -0.04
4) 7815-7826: 0.10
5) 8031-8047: -0.04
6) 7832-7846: 0.08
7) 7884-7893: 0.07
